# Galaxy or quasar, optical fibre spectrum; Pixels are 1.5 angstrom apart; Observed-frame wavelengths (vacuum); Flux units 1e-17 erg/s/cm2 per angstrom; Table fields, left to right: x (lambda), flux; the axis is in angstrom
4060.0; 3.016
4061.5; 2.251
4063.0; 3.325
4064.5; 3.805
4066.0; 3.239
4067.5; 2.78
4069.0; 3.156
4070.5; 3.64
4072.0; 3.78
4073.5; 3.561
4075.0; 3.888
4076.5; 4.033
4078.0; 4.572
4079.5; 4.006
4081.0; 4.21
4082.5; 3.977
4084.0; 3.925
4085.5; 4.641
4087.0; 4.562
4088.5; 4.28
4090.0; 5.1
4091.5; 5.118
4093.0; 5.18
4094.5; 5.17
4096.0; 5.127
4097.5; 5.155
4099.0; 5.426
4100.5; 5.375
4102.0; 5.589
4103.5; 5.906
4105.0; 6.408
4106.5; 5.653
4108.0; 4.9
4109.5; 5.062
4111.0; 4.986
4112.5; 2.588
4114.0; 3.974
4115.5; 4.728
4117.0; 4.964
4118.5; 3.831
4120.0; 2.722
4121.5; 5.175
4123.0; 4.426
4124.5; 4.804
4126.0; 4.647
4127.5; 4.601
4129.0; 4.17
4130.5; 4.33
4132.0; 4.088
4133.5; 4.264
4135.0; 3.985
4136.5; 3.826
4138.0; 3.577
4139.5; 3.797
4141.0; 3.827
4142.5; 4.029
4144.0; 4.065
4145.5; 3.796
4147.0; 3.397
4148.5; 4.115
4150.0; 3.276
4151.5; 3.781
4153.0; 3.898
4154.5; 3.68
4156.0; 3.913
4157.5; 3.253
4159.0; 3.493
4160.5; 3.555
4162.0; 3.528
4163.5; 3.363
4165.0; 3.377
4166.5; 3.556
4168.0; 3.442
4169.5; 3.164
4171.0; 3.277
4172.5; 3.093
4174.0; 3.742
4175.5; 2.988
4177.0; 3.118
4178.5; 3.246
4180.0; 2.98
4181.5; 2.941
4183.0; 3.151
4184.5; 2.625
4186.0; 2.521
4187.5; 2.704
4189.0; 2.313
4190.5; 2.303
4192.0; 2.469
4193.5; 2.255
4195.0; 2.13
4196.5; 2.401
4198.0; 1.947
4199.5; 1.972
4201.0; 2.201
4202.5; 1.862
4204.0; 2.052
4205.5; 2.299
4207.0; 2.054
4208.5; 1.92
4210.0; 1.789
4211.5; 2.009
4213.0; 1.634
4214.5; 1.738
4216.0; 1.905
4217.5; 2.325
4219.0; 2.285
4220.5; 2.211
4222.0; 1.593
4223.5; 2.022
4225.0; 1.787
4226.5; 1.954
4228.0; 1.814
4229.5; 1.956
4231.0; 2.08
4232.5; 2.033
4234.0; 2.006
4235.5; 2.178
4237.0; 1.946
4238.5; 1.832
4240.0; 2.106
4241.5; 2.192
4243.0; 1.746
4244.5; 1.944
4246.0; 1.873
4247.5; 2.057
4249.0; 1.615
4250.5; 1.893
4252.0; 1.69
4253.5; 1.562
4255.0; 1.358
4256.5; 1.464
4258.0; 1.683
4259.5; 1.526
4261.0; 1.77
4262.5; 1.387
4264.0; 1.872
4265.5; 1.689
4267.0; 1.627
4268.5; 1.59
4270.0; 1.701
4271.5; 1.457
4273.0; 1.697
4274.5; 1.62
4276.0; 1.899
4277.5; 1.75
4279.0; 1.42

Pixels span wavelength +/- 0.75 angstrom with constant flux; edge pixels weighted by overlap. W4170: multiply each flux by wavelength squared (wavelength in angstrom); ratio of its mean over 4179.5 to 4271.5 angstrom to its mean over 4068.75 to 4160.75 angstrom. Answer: 0.49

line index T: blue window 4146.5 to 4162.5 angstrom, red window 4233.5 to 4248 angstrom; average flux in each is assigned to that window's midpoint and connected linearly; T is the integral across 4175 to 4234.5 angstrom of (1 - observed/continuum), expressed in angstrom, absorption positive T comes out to 9.8 angstrom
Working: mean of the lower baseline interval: 3.63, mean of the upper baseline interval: 1.99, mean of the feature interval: 2.24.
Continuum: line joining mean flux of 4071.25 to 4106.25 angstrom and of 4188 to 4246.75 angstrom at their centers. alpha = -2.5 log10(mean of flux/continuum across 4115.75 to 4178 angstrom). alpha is -0.09 mag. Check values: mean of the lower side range 4.75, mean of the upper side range 2.03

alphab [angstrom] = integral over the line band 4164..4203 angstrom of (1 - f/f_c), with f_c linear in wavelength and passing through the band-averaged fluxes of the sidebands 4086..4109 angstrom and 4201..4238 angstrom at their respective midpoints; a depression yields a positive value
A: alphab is 2.63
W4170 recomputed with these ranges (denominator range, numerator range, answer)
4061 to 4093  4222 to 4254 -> 0.52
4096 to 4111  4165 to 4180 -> 0.62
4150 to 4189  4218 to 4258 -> 0.60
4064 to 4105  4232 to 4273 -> 0.43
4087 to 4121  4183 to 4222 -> 0.47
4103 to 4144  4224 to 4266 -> 0.44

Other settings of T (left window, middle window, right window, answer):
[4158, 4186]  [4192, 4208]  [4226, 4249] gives 3.4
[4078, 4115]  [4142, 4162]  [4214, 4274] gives 0.0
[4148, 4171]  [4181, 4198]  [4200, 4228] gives 1.2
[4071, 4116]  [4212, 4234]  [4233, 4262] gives 3.0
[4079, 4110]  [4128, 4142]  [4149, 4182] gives 0.3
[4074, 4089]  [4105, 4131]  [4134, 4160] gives -3.6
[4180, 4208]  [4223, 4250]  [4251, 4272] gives -1.0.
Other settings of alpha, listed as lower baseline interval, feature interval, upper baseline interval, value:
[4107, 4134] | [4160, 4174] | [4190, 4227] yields -0.085 mag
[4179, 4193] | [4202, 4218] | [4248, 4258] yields 0.170 mag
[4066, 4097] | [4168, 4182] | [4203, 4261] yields -0.151 mag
